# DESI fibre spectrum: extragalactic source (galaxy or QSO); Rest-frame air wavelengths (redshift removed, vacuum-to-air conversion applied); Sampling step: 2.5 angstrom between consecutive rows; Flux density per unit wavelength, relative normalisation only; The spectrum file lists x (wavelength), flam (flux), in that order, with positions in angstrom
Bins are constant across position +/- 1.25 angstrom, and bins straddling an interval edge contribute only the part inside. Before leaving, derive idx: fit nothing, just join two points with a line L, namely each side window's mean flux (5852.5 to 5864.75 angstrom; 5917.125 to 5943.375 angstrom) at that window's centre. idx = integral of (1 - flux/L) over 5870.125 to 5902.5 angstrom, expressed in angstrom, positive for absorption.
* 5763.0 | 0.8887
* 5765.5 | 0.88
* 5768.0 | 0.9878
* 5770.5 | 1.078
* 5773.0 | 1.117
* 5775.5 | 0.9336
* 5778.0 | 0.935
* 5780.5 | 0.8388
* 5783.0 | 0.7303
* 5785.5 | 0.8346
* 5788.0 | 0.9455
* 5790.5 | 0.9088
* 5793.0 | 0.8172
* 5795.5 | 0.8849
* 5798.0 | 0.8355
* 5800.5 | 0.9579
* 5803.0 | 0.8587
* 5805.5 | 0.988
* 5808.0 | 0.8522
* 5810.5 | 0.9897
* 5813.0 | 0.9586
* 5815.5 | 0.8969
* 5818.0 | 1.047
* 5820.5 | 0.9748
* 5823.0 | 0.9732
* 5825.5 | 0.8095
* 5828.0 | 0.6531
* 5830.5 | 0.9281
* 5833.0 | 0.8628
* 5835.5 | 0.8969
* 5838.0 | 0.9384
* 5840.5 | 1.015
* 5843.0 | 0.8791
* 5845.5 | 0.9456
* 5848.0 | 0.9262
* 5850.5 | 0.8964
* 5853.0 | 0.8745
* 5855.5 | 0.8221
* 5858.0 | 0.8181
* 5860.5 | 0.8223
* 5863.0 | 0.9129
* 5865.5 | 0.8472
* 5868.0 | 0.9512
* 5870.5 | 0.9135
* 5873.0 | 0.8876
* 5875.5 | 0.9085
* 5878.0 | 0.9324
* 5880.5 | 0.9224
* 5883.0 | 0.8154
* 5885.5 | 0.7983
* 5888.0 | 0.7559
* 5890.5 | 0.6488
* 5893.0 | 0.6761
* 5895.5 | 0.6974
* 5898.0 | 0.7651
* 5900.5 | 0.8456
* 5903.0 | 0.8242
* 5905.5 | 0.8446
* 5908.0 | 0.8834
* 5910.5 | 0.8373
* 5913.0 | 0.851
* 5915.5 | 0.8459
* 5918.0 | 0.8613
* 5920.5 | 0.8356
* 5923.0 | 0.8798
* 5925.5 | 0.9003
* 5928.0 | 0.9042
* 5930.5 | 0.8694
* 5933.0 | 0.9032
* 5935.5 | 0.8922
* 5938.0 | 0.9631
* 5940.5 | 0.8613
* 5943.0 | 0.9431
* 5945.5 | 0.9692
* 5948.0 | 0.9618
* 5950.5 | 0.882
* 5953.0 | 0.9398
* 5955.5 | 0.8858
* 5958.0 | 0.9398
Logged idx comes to 2.0 angstrom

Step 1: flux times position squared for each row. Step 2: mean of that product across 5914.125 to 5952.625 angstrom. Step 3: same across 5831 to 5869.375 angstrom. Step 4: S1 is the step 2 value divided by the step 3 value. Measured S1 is 1.0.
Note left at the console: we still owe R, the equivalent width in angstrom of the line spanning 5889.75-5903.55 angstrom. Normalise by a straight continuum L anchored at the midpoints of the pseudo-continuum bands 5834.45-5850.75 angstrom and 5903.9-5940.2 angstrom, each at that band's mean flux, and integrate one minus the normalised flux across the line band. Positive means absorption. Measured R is 2.3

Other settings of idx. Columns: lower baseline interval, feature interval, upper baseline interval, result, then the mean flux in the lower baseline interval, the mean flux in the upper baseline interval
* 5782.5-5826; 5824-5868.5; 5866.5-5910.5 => -0.5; 0.908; 0.828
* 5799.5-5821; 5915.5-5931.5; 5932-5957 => 0.9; 0.946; 0.921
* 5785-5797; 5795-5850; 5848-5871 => -2.2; 0.88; 0.875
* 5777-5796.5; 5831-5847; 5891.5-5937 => -1.3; 0.861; 0.839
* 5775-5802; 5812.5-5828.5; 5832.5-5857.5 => -0.4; 0.873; 0.904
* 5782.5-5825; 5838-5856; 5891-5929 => -0.8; 0.91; 0.826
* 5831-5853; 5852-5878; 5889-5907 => -0.8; 0.918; 0.759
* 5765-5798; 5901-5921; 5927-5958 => 1.5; 0.913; 0.916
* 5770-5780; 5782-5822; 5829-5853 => 2.4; 0.998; 0.916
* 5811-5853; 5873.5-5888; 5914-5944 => 0.6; 0.913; 0.888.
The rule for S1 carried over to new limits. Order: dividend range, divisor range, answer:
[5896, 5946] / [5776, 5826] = 1.00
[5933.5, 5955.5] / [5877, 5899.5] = 1.21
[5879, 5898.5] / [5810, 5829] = 0.85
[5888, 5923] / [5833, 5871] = 0.91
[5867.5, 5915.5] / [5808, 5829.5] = 0.93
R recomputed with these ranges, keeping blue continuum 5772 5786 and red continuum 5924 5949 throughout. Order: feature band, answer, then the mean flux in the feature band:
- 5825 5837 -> 0.9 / 0.834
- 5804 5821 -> -1.0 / 0.956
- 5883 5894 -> 2.2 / 0.732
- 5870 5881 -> 0.0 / 0.912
